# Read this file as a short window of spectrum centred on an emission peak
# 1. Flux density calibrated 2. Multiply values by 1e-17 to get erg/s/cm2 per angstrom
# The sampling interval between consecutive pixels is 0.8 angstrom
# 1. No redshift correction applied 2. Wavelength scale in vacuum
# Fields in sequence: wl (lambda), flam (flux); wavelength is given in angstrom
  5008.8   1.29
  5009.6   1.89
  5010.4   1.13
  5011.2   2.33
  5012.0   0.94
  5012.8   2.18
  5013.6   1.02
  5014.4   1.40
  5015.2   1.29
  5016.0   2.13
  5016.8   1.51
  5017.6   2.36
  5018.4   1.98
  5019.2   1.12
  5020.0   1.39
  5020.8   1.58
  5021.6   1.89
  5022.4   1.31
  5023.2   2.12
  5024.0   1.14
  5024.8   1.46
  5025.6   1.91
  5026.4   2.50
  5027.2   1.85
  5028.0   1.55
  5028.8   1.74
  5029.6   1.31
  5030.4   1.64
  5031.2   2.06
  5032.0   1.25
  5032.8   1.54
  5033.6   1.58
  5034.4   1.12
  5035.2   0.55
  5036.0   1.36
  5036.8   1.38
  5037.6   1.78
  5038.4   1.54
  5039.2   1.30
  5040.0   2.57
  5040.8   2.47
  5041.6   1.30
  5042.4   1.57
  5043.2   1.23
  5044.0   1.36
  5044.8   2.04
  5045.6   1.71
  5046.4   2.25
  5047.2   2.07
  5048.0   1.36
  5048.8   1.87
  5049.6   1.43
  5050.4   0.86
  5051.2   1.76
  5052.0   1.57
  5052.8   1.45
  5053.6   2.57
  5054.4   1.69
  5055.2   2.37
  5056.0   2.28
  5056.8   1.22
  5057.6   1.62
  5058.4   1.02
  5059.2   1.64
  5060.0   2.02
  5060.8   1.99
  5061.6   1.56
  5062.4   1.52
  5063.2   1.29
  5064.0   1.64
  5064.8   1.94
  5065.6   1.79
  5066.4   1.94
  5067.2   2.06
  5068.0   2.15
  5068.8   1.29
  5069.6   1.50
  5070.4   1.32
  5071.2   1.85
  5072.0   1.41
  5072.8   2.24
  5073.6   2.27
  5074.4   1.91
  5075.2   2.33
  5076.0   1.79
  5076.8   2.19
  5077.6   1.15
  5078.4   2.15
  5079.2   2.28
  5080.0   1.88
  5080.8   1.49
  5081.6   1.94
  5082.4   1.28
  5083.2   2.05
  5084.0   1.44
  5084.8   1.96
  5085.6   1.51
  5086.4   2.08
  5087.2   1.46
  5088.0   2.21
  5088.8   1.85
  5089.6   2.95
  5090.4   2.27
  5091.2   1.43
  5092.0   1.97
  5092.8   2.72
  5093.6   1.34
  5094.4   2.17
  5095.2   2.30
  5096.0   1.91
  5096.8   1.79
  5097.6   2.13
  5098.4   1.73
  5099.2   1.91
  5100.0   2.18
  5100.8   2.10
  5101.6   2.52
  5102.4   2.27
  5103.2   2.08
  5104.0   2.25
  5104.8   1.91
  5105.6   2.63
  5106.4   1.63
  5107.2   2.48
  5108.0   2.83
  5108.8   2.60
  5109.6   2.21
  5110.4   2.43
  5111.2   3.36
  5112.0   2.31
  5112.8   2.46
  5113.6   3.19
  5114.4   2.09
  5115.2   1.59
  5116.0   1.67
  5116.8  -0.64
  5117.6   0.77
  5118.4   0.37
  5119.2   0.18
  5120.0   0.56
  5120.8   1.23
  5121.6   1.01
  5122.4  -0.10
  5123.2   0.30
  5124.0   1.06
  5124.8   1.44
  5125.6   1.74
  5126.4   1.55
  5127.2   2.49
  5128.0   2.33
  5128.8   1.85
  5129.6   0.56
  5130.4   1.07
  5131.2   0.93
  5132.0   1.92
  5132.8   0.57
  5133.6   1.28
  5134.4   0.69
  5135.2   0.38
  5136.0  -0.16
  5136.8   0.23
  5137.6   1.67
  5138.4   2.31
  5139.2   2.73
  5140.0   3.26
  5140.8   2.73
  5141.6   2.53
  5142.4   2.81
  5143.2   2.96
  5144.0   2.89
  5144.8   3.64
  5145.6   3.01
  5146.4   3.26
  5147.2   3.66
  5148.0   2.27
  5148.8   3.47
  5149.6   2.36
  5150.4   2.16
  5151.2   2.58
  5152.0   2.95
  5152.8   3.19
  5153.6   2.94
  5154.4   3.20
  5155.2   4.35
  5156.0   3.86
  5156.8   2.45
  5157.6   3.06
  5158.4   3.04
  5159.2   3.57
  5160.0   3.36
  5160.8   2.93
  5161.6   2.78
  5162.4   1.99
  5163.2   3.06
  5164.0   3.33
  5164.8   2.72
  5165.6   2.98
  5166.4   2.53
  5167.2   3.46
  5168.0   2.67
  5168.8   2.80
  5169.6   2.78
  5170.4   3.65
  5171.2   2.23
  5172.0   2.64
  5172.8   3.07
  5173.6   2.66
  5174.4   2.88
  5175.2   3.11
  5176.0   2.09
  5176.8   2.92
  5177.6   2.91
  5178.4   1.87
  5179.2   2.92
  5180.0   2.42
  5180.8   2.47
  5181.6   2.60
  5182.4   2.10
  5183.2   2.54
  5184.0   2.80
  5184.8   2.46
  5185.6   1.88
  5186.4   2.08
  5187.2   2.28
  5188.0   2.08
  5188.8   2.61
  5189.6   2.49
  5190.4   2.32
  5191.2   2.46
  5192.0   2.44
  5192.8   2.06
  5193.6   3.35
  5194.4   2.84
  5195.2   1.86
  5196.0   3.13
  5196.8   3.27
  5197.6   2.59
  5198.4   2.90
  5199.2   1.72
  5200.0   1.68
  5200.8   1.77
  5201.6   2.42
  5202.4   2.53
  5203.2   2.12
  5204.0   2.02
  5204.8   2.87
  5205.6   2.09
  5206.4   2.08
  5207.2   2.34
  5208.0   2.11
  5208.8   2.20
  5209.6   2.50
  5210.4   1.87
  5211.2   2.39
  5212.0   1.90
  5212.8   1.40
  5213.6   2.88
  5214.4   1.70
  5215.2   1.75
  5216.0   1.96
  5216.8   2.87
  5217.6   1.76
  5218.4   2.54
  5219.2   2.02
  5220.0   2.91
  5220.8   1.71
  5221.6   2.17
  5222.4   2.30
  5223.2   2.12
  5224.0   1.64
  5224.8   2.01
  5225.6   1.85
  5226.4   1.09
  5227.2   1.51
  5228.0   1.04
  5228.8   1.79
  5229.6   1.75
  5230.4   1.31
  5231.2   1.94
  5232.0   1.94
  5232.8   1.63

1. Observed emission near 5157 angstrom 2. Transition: Mg II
